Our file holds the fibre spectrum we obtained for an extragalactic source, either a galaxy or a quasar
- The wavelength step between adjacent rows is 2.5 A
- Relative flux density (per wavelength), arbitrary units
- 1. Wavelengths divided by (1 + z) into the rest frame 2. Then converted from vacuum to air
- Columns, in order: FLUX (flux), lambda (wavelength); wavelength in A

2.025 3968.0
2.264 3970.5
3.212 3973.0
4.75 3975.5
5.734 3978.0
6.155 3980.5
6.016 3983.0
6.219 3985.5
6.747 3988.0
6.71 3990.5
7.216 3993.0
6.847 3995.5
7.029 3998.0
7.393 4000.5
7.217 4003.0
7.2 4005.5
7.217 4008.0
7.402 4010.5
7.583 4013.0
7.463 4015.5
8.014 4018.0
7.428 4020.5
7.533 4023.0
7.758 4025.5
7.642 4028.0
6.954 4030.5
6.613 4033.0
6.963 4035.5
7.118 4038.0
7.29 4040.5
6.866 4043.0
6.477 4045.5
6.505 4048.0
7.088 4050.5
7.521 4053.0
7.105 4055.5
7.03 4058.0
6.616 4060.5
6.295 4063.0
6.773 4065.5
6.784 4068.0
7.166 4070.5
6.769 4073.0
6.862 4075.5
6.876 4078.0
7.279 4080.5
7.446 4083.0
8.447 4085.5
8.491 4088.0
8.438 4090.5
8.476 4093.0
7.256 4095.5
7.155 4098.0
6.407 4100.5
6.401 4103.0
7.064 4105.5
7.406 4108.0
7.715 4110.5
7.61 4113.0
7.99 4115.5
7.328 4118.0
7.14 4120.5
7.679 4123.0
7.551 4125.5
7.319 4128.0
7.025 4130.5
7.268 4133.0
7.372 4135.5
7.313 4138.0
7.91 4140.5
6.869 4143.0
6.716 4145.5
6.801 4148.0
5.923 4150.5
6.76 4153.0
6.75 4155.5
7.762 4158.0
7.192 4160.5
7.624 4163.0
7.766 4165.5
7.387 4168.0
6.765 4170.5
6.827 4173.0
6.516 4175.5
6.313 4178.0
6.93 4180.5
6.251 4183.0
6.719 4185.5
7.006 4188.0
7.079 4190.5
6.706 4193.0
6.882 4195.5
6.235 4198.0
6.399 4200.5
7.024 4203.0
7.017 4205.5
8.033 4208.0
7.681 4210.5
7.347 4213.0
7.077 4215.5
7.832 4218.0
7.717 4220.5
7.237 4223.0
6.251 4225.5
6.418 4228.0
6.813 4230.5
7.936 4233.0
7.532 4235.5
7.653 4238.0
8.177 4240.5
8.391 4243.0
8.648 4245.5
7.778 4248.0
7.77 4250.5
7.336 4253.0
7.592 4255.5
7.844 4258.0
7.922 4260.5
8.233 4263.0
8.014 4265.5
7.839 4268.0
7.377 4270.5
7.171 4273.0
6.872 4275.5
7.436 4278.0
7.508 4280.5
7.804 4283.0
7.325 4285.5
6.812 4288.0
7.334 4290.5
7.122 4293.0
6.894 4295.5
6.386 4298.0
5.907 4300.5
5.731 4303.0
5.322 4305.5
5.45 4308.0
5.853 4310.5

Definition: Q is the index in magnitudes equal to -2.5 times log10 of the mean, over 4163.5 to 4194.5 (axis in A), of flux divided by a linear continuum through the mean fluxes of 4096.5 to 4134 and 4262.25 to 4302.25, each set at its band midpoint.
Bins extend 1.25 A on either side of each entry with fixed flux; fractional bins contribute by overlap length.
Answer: 0.06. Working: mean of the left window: 7.27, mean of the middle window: 6.87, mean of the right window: 7.22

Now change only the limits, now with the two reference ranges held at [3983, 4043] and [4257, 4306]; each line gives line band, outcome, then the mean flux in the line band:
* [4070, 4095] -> -0.07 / 7.63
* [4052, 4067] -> 0.04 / 6.88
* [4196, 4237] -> 0.00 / 7.16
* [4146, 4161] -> 0.05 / 6.84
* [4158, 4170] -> -0.05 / 7.47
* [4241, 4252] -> -0.14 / 8.13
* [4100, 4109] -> 0.05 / 6.84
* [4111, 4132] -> -0.04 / 7.46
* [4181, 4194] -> 0.06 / 6.76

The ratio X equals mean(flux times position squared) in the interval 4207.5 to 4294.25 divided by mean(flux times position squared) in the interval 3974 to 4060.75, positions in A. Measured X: 1.2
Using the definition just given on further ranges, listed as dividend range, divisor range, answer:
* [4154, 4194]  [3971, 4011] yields 1.20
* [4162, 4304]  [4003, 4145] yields 1.07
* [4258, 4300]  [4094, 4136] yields 1.09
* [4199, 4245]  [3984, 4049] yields 1.14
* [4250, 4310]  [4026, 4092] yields 1.10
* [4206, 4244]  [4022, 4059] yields 1.15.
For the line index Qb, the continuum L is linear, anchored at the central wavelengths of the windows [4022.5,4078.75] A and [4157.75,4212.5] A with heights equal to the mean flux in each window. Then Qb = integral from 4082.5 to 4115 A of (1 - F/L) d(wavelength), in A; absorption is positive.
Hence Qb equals -2.8 A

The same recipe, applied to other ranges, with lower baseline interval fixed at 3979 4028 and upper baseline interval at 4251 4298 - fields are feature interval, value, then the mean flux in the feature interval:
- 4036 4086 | 1.4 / 6.99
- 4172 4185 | 1.3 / 6.57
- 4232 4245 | -1.0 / 7.98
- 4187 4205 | 1.4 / 6.77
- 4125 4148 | 0.2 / 7.23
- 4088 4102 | -0.7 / 7.61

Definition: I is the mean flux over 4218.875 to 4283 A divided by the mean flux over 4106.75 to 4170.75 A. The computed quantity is 1.0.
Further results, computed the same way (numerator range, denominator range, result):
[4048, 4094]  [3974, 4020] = 1.07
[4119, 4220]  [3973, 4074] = 1.03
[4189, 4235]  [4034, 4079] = 1.03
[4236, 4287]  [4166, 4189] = 1.14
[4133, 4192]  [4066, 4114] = 0.95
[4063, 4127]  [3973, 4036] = 1.07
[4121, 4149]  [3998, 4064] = 1.01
